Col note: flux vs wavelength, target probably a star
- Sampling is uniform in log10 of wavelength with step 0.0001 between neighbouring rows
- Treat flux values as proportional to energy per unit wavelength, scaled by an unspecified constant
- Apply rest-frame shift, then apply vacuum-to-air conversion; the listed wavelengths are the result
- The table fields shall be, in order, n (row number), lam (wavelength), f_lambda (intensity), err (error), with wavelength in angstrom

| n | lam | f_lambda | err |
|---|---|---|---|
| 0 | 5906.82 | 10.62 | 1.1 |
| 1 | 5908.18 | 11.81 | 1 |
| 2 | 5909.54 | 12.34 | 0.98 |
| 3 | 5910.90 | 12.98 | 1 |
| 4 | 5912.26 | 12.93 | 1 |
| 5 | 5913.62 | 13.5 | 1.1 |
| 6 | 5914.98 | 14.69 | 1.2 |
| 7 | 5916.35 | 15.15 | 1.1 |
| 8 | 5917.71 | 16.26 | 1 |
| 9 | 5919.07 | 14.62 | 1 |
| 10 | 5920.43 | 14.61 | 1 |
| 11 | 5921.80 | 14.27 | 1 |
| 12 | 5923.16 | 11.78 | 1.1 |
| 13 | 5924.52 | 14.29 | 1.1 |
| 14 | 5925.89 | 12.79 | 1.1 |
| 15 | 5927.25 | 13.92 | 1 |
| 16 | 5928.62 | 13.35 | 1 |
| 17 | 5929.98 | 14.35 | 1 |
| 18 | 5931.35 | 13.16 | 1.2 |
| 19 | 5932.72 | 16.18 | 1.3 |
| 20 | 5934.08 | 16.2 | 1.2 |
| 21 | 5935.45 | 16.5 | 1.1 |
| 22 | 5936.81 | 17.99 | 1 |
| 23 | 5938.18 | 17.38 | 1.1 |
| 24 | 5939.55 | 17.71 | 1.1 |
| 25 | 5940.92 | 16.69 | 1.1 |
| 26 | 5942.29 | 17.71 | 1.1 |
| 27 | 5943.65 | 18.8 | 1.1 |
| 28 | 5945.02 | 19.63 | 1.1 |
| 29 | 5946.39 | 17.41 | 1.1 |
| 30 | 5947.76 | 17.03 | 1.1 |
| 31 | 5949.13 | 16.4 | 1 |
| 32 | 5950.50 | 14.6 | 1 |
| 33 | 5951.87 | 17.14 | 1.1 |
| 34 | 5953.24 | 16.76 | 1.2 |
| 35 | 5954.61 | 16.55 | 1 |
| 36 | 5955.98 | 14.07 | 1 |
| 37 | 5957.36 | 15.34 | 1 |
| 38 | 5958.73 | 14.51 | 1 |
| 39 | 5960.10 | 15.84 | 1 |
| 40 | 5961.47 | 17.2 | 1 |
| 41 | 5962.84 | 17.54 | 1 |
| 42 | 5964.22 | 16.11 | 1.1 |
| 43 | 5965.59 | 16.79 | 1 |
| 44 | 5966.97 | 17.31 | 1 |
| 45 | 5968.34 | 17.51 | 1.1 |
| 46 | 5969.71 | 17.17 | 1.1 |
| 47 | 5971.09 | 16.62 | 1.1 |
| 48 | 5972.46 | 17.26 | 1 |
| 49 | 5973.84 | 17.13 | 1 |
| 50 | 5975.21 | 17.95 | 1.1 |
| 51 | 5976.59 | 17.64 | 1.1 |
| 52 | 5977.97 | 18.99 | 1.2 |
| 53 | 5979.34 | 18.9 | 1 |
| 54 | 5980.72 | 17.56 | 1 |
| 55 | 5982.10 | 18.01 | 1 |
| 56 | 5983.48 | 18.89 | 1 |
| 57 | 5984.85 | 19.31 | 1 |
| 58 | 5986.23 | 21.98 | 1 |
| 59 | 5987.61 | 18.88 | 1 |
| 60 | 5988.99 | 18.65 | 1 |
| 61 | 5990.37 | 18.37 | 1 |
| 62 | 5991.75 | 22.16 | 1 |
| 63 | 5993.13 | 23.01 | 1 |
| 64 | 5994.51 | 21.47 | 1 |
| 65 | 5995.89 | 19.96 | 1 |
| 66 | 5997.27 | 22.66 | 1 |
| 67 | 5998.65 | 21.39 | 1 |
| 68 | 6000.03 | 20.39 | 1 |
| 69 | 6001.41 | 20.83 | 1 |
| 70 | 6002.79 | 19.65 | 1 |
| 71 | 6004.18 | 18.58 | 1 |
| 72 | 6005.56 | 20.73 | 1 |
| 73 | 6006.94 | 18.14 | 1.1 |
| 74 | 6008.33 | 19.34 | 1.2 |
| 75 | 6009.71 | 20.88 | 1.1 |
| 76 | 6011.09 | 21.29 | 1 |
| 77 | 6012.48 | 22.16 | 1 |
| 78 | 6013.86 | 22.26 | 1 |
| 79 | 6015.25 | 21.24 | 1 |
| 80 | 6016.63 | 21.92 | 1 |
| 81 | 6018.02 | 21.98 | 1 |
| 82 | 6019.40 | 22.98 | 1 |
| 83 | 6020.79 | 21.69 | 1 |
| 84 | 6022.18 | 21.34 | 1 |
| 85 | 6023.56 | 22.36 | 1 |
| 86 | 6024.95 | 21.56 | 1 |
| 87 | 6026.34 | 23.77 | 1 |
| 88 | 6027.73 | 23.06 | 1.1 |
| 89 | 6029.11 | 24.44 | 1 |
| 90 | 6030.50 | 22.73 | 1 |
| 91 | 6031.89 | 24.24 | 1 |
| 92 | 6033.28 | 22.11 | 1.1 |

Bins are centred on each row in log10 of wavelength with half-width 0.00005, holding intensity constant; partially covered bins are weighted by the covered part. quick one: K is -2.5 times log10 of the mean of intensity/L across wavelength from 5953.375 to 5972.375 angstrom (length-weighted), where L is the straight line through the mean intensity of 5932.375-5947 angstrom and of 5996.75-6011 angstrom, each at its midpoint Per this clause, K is 0.13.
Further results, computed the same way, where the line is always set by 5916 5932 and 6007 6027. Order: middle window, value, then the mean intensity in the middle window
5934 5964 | -0.05 mag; 16.8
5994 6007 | -0.01 mag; 20.5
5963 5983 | 0.03 mag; 17.5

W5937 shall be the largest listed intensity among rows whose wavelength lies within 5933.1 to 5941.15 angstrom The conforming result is 17.99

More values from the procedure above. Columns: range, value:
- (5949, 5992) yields 22.16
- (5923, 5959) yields 19.63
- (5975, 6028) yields 23.77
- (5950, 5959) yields 17.14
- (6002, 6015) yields 22.26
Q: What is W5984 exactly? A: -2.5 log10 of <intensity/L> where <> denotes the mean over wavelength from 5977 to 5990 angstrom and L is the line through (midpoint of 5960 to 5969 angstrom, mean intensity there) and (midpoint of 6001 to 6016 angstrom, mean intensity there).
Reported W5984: -0.03 mag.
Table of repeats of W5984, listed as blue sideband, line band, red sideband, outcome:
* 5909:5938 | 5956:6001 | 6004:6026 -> 0.007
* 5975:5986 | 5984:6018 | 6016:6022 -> -0.013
